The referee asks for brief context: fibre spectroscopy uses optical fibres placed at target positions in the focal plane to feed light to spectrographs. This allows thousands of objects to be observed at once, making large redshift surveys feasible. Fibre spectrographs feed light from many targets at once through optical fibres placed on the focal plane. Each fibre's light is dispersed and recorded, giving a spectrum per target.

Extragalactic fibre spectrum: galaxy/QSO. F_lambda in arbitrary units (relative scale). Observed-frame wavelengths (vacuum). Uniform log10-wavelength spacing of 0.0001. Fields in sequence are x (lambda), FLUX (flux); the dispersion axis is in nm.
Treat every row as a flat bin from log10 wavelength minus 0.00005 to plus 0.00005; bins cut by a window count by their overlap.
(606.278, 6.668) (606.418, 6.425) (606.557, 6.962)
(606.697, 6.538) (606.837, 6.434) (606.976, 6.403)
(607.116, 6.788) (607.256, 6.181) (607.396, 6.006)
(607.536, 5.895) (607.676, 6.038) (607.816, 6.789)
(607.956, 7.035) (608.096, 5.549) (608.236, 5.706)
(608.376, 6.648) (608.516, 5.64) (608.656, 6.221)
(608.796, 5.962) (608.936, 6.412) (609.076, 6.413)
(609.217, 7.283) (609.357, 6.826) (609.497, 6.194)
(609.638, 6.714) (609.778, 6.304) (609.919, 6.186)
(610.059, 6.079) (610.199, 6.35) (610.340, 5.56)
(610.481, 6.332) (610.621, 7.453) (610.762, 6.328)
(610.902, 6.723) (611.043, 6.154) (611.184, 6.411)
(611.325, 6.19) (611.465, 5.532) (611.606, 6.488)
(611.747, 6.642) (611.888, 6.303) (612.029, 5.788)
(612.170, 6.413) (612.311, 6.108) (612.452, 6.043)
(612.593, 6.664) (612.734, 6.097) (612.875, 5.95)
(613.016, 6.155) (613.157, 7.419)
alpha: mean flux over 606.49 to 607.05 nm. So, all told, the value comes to 6.58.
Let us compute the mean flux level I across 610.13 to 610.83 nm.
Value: 6.4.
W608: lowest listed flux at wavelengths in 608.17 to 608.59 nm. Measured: 5.64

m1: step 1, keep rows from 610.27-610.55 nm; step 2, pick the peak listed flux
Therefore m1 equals 6.332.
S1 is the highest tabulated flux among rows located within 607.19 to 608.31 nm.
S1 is 7.035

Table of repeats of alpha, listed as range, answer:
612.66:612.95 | 6.04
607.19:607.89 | 6.18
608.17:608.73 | 6.06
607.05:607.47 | 6.31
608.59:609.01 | 6.21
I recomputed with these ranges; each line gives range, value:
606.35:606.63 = 6.7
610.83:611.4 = 6.37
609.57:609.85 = 6.5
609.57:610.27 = 6.33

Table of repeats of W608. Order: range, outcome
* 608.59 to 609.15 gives 5.962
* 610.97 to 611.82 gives 5.532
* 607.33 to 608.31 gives 5.549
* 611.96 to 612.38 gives 5.788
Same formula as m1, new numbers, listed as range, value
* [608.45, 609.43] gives 7.283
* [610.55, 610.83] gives 7.453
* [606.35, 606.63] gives 6.962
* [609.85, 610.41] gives 6.35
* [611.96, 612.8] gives 6.664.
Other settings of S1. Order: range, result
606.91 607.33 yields 6.788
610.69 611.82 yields 6.723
